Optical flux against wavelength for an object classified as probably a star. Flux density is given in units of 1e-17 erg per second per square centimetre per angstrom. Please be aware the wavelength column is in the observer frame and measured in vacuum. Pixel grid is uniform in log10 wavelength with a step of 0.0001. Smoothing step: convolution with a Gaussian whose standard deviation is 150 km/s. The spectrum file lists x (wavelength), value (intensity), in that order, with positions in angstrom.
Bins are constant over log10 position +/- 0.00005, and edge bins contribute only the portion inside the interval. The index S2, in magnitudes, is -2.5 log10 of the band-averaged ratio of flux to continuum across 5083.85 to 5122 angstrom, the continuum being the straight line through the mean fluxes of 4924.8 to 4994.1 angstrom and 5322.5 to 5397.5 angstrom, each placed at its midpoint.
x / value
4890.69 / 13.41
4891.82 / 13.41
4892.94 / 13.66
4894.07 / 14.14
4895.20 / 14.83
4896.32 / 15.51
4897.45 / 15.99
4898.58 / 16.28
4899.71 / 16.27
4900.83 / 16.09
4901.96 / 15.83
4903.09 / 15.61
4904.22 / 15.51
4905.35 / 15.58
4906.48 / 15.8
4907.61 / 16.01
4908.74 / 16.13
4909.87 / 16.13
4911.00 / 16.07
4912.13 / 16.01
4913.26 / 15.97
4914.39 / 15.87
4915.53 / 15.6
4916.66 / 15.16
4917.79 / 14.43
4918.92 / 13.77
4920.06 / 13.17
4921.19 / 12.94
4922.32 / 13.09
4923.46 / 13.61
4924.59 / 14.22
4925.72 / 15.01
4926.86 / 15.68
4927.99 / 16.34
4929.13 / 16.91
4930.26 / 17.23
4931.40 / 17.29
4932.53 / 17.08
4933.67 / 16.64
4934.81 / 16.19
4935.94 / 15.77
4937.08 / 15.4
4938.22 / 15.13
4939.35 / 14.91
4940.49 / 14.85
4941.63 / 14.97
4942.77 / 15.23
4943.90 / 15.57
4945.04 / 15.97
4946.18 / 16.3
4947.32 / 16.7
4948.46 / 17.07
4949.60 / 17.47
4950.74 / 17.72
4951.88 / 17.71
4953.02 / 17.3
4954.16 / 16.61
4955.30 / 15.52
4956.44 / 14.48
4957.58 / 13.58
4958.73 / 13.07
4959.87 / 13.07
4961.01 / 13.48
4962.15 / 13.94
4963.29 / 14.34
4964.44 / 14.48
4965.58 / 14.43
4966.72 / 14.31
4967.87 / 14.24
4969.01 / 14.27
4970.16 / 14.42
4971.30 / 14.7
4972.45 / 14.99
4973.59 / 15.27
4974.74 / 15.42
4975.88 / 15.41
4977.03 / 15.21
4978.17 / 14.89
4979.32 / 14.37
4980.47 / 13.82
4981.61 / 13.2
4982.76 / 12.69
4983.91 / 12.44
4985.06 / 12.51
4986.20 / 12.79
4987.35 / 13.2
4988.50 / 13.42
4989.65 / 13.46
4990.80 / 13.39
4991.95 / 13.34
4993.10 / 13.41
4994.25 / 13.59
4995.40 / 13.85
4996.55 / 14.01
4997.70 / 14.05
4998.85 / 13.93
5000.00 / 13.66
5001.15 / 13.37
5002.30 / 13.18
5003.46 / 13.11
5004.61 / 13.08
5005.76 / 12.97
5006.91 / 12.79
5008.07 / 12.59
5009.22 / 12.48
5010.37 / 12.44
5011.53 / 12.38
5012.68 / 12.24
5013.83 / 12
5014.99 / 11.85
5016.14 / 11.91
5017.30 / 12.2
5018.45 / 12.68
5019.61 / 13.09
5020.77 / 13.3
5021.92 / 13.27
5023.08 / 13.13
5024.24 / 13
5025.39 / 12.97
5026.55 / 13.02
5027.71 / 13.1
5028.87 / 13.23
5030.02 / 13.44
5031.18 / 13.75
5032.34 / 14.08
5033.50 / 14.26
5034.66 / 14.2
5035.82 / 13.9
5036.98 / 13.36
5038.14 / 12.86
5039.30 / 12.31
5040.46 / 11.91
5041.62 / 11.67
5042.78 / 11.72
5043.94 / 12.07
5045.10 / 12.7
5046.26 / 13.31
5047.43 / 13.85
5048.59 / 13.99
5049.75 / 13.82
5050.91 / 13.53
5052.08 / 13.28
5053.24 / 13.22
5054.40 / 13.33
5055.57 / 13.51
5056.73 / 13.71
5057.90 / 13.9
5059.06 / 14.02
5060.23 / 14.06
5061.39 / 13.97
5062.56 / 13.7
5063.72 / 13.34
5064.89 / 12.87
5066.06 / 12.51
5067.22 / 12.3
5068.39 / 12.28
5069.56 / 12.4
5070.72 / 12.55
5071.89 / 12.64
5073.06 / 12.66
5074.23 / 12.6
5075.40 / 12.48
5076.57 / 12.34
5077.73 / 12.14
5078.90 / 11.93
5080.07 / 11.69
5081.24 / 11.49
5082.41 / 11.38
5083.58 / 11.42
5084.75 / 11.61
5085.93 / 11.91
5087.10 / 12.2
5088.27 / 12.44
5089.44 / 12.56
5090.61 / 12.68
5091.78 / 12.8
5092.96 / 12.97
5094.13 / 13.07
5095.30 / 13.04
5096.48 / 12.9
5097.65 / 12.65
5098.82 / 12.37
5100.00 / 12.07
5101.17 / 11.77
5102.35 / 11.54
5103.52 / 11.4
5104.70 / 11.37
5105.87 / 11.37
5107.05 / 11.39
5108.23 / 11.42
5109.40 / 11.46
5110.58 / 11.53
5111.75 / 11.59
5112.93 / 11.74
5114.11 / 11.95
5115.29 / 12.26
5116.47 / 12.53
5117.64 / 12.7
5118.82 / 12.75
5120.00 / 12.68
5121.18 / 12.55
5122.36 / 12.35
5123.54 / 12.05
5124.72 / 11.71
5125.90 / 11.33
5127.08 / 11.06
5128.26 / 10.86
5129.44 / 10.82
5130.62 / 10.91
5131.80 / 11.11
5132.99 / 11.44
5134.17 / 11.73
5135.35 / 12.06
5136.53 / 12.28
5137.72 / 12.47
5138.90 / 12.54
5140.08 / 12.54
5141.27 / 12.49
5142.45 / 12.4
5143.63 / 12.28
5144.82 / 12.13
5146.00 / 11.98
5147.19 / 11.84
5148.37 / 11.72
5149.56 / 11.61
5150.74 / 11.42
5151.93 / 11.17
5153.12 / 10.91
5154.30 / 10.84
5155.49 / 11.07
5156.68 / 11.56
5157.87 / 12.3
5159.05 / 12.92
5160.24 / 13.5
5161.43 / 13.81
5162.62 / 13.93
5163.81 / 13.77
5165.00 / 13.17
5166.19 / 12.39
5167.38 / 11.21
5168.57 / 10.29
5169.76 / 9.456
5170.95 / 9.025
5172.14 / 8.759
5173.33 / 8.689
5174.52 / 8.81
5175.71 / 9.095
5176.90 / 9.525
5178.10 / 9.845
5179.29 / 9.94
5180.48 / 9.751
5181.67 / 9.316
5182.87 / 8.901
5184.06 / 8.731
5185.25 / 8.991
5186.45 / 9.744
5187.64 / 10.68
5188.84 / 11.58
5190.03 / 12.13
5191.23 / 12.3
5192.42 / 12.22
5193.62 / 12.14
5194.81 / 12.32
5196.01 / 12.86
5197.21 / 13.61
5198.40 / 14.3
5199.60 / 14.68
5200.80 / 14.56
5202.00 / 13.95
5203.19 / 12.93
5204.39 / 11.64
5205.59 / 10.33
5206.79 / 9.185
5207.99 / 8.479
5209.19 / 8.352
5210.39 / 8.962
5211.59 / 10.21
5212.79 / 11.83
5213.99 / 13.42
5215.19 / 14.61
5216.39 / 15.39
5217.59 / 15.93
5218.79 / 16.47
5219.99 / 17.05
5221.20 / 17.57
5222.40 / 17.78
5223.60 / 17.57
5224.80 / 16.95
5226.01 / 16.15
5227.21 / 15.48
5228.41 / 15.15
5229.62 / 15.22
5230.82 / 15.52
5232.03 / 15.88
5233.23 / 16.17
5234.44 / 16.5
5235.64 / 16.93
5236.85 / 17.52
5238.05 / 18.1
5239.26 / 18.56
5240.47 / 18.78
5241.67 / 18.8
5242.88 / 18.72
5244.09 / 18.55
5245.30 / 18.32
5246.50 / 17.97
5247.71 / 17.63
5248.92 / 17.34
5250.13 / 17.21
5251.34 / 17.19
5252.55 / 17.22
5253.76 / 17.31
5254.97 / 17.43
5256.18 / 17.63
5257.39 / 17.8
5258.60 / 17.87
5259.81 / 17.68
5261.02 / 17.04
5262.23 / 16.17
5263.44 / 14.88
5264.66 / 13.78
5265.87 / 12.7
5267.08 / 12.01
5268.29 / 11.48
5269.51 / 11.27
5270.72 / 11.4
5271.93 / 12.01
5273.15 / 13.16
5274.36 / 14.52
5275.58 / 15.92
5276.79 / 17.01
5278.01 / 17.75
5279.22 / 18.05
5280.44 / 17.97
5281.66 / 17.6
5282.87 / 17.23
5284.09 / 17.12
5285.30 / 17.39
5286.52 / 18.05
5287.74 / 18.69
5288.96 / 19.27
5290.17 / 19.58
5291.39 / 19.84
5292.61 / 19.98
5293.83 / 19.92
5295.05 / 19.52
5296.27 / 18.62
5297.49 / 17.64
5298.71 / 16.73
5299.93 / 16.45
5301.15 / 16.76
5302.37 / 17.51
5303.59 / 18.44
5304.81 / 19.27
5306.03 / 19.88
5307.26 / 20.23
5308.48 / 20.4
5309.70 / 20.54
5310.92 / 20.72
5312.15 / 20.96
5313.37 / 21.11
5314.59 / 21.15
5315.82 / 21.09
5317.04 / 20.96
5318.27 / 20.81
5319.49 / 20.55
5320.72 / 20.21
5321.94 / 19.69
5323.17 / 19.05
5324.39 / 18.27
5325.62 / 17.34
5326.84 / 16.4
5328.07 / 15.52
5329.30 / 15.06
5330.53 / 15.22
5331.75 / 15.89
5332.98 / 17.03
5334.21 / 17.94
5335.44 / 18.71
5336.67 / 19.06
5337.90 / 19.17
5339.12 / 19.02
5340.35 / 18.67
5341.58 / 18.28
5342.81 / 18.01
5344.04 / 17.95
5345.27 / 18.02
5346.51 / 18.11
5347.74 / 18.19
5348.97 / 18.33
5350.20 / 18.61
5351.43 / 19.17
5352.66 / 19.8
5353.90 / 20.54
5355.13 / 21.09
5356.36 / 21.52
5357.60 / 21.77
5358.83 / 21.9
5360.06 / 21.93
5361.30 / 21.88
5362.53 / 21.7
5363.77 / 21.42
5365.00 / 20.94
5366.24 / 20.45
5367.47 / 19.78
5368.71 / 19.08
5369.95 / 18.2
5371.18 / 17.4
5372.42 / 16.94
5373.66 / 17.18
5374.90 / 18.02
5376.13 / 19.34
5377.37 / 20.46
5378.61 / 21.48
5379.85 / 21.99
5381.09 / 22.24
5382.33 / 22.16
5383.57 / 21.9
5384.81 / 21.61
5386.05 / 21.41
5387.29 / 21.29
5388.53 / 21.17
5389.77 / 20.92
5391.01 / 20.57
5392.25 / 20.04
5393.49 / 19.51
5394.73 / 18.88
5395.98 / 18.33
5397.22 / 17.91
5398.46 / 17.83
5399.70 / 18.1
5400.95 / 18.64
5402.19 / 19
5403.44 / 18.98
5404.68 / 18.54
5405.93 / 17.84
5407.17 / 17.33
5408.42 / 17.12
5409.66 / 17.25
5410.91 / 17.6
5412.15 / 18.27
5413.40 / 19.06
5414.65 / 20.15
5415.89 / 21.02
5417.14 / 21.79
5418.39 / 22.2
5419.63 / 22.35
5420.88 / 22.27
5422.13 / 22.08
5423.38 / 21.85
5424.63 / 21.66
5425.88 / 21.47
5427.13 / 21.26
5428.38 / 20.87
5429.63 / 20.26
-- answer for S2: 0.334 mag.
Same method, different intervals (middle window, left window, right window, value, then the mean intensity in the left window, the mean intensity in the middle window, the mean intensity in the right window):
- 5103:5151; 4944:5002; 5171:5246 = 0.16 mag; 14.5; 11.9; 13.4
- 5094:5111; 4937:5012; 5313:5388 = 0.32 mag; 14.3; 11.9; 19.5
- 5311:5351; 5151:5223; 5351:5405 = -0.04 mag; 11.8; 18.6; 20.1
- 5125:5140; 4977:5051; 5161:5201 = 0.01 mag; 13.1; 11.6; 11.1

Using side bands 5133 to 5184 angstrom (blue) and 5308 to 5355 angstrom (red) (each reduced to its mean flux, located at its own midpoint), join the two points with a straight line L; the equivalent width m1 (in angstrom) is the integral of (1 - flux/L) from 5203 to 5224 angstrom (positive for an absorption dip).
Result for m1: 0.9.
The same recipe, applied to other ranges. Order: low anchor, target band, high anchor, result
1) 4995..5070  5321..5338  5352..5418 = 1.2 angstrom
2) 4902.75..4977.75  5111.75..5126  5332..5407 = 4.1 angstrom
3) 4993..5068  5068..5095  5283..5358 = 3.6 angstrom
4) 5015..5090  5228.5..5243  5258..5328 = -0.5 angstrom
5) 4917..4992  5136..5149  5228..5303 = 3.1 angstrom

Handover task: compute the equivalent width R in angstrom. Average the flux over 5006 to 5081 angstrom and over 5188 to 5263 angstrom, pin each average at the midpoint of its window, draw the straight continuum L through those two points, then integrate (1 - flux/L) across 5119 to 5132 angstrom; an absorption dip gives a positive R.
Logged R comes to 2.2 angstrom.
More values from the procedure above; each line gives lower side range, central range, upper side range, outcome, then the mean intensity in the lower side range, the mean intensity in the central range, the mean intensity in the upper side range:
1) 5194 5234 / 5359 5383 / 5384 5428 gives -1.8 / 14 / 20.2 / 19.9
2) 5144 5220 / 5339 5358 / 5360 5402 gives -0.6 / 11.6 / 19.2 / 20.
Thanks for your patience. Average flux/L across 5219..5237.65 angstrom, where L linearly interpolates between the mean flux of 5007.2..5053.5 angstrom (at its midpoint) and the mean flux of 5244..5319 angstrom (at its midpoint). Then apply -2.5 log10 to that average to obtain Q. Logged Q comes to 0.004 mag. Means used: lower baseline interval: 13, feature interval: 16.5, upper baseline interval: 17.5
